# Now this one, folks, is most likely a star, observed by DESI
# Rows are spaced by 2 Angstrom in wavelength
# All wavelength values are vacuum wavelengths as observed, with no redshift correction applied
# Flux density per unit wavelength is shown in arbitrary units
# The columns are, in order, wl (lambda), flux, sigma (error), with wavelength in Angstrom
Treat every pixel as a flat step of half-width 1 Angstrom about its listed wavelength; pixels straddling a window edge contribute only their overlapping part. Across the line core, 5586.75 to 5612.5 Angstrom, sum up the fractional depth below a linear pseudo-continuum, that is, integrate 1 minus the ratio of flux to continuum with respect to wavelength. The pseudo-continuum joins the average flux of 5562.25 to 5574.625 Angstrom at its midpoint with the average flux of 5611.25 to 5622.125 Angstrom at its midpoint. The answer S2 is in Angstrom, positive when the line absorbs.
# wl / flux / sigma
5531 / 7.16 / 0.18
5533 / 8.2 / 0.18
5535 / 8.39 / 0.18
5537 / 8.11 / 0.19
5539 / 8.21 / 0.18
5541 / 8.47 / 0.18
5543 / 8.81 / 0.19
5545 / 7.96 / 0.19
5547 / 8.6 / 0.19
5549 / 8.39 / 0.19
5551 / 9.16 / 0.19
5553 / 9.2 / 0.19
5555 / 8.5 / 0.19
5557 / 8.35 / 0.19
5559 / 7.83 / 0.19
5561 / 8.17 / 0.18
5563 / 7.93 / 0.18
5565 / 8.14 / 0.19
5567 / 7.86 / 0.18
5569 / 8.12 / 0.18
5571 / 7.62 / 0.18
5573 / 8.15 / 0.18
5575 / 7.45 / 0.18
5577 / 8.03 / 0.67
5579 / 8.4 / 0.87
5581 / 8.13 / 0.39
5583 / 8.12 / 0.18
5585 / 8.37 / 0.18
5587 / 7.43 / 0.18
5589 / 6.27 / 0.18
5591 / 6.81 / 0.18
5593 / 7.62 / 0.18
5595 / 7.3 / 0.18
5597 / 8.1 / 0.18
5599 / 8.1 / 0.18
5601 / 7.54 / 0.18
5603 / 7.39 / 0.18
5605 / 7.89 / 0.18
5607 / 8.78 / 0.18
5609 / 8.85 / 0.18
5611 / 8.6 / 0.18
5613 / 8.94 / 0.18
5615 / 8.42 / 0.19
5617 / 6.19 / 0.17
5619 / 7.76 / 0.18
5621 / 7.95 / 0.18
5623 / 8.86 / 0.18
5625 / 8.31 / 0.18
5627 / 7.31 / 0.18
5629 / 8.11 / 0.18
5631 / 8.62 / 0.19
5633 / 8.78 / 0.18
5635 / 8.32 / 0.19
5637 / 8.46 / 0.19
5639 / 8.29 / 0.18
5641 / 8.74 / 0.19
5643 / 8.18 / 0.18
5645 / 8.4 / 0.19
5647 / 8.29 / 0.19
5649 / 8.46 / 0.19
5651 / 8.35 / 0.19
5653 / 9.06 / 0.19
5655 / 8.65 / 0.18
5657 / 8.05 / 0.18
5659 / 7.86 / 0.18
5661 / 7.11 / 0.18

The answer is 0.5 Angstrom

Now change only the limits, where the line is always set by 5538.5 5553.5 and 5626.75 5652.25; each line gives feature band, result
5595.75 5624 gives 1.2 Angstrom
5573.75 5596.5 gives 2.3 Angstrom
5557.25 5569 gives 0.7 Angstrom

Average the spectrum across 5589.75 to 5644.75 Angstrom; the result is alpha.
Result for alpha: 8.08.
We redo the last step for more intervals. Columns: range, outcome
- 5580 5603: 7.61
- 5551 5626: 8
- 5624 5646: 8.32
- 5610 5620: 7.98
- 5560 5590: 7.88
